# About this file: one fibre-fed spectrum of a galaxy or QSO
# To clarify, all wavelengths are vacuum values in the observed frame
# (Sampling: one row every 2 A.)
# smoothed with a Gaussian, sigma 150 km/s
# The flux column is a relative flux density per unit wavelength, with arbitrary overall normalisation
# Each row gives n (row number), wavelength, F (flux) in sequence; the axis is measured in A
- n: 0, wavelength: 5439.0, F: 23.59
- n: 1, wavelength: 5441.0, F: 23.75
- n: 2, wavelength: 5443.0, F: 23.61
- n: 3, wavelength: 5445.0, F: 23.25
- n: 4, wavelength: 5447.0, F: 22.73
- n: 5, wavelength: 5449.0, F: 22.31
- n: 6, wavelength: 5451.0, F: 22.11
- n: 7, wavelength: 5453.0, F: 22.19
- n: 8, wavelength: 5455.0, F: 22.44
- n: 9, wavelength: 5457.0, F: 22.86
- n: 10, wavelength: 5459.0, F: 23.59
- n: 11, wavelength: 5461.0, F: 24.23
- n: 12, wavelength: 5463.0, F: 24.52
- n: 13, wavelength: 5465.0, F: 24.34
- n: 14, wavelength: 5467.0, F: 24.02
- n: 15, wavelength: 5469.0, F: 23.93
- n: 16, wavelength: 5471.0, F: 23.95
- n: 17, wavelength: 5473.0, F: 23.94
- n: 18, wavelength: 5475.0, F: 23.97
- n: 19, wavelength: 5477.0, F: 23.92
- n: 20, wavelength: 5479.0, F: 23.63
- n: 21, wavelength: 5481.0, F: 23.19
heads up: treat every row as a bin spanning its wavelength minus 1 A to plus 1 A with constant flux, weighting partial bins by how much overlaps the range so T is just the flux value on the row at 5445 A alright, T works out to 23.25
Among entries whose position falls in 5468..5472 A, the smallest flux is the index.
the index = 23.93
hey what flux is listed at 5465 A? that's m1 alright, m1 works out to 24.34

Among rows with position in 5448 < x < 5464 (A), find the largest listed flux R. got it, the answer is 24.52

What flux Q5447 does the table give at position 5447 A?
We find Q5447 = 22.73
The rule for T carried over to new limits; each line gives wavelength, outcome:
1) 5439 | 23.59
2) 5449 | 22.31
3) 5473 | 23.94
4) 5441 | 23.75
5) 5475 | 23.97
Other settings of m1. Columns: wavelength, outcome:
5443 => 23.61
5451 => 22.11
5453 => 22.19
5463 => 24.52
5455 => 22.44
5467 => 24.02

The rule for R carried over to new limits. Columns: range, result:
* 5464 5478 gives 24.34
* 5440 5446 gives 23.75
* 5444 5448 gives 23.25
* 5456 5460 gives 23.59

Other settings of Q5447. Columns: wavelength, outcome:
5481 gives 23.19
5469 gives 23.93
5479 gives 23.63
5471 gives 23.95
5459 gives 23.59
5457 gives 22.86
